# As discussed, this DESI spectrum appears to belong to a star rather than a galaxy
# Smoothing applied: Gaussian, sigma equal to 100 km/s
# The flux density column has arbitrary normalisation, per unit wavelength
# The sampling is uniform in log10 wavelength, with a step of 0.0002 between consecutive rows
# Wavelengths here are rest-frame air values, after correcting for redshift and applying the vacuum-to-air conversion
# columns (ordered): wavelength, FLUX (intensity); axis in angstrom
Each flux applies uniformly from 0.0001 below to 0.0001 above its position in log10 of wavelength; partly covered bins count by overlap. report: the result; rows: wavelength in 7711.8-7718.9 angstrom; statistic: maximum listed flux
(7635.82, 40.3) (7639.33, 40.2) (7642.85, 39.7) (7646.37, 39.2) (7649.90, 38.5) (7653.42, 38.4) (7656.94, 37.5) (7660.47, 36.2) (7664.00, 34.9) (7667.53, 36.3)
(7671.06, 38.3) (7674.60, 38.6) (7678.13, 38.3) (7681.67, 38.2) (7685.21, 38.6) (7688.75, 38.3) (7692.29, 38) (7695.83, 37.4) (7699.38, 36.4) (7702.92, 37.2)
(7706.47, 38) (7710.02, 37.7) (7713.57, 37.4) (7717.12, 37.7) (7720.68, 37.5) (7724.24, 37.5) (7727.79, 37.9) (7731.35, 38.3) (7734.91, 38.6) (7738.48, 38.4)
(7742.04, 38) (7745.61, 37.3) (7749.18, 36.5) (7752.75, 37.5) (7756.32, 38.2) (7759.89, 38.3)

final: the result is 37.7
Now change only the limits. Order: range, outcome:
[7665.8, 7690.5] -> 38.6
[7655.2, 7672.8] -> 38.3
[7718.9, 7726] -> 37.5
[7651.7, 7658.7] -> 38.4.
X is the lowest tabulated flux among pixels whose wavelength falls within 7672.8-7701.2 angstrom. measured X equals 36.4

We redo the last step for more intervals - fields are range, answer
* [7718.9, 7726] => 37.5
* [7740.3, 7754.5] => 36.5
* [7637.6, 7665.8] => 34.9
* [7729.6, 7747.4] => 37.3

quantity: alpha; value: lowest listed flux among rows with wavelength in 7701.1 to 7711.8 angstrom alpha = 37.2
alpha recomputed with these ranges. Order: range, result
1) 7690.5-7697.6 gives 37.4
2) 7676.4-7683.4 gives 38.2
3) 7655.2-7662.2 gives 36.2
